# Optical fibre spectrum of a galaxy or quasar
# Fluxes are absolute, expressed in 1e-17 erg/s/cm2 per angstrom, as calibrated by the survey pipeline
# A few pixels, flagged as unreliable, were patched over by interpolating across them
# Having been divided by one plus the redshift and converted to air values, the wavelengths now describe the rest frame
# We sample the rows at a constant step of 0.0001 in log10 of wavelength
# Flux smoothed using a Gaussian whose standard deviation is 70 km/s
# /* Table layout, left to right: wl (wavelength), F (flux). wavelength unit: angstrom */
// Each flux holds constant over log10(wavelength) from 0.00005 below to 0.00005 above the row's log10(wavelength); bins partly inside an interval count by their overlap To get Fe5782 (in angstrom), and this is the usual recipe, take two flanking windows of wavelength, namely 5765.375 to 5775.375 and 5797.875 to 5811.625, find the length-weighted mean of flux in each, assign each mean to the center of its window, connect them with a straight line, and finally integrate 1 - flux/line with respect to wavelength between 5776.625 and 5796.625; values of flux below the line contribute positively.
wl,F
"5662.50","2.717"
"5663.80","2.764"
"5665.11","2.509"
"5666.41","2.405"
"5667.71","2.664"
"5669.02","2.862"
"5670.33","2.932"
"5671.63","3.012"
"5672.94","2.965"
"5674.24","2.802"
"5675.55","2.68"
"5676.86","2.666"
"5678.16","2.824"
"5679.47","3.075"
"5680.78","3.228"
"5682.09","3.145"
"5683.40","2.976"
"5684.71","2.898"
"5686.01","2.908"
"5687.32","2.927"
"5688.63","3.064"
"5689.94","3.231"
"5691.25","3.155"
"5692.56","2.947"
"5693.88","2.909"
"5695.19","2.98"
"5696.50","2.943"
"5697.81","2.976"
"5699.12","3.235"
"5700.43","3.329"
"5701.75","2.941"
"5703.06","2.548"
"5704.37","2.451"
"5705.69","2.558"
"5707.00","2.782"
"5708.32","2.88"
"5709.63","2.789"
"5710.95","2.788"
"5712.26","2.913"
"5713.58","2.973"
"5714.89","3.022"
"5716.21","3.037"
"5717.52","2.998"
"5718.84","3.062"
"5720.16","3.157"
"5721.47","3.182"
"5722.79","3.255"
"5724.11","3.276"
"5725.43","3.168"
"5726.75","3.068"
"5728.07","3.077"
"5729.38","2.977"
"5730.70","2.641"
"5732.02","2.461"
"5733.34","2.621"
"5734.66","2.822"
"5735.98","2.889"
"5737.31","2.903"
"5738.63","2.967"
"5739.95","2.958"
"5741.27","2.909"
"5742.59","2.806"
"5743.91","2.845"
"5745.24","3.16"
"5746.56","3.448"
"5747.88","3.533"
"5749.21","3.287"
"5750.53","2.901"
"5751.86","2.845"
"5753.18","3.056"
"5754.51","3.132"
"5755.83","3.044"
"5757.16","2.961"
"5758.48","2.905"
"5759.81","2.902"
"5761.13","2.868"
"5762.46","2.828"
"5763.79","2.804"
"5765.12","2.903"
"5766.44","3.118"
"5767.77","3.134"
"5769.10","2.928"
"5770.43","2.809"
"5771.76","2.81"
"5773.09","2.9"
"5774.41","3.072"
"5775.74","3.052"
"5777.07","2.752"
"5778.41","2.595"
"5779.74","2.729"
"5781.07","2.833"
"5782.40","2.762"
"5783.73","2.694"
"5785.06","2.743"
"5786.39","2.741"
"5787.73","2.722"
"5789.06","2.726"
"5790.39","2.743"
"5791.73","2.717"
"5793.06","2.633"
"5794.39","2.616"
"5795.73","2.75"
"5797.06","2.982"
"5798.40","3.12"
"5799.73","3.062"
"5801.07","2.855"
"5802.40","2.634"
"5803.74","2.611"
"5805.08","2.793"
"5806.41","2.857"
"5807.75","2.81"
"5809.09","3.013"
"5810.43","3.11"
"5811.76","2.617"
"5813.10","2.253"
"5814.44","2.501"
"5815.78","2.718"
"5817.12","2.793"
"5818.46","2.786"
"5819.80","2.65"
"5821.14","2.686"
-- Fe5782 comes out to 1.4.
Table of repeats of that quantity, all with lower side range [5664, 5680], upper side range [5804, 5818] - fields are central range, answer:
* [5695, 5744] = -2.8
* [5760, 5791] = -1.0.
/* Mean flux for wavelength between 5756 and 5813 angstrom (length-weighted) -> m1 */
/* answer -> 2.83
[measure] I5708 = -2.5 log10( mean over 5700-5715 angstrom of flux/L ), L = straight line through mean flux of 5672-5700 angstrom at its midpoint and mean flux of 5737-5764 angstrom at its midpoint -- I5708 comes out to 0.07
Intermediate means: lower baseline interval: 2.98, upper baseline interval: 3.01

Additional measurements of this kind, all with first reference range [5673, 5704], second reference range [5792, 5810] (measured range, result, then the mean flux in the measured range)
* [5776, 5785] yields 0.04 mag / 2.74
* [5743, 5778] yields -0.04 mag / 2.99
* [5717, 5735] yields -0.02 mag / 2.99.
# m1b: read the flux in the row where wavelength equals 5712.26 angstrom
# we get 2.913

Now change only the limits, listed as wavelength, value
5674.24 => 2.802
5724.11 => 3.276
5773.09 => 2.9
